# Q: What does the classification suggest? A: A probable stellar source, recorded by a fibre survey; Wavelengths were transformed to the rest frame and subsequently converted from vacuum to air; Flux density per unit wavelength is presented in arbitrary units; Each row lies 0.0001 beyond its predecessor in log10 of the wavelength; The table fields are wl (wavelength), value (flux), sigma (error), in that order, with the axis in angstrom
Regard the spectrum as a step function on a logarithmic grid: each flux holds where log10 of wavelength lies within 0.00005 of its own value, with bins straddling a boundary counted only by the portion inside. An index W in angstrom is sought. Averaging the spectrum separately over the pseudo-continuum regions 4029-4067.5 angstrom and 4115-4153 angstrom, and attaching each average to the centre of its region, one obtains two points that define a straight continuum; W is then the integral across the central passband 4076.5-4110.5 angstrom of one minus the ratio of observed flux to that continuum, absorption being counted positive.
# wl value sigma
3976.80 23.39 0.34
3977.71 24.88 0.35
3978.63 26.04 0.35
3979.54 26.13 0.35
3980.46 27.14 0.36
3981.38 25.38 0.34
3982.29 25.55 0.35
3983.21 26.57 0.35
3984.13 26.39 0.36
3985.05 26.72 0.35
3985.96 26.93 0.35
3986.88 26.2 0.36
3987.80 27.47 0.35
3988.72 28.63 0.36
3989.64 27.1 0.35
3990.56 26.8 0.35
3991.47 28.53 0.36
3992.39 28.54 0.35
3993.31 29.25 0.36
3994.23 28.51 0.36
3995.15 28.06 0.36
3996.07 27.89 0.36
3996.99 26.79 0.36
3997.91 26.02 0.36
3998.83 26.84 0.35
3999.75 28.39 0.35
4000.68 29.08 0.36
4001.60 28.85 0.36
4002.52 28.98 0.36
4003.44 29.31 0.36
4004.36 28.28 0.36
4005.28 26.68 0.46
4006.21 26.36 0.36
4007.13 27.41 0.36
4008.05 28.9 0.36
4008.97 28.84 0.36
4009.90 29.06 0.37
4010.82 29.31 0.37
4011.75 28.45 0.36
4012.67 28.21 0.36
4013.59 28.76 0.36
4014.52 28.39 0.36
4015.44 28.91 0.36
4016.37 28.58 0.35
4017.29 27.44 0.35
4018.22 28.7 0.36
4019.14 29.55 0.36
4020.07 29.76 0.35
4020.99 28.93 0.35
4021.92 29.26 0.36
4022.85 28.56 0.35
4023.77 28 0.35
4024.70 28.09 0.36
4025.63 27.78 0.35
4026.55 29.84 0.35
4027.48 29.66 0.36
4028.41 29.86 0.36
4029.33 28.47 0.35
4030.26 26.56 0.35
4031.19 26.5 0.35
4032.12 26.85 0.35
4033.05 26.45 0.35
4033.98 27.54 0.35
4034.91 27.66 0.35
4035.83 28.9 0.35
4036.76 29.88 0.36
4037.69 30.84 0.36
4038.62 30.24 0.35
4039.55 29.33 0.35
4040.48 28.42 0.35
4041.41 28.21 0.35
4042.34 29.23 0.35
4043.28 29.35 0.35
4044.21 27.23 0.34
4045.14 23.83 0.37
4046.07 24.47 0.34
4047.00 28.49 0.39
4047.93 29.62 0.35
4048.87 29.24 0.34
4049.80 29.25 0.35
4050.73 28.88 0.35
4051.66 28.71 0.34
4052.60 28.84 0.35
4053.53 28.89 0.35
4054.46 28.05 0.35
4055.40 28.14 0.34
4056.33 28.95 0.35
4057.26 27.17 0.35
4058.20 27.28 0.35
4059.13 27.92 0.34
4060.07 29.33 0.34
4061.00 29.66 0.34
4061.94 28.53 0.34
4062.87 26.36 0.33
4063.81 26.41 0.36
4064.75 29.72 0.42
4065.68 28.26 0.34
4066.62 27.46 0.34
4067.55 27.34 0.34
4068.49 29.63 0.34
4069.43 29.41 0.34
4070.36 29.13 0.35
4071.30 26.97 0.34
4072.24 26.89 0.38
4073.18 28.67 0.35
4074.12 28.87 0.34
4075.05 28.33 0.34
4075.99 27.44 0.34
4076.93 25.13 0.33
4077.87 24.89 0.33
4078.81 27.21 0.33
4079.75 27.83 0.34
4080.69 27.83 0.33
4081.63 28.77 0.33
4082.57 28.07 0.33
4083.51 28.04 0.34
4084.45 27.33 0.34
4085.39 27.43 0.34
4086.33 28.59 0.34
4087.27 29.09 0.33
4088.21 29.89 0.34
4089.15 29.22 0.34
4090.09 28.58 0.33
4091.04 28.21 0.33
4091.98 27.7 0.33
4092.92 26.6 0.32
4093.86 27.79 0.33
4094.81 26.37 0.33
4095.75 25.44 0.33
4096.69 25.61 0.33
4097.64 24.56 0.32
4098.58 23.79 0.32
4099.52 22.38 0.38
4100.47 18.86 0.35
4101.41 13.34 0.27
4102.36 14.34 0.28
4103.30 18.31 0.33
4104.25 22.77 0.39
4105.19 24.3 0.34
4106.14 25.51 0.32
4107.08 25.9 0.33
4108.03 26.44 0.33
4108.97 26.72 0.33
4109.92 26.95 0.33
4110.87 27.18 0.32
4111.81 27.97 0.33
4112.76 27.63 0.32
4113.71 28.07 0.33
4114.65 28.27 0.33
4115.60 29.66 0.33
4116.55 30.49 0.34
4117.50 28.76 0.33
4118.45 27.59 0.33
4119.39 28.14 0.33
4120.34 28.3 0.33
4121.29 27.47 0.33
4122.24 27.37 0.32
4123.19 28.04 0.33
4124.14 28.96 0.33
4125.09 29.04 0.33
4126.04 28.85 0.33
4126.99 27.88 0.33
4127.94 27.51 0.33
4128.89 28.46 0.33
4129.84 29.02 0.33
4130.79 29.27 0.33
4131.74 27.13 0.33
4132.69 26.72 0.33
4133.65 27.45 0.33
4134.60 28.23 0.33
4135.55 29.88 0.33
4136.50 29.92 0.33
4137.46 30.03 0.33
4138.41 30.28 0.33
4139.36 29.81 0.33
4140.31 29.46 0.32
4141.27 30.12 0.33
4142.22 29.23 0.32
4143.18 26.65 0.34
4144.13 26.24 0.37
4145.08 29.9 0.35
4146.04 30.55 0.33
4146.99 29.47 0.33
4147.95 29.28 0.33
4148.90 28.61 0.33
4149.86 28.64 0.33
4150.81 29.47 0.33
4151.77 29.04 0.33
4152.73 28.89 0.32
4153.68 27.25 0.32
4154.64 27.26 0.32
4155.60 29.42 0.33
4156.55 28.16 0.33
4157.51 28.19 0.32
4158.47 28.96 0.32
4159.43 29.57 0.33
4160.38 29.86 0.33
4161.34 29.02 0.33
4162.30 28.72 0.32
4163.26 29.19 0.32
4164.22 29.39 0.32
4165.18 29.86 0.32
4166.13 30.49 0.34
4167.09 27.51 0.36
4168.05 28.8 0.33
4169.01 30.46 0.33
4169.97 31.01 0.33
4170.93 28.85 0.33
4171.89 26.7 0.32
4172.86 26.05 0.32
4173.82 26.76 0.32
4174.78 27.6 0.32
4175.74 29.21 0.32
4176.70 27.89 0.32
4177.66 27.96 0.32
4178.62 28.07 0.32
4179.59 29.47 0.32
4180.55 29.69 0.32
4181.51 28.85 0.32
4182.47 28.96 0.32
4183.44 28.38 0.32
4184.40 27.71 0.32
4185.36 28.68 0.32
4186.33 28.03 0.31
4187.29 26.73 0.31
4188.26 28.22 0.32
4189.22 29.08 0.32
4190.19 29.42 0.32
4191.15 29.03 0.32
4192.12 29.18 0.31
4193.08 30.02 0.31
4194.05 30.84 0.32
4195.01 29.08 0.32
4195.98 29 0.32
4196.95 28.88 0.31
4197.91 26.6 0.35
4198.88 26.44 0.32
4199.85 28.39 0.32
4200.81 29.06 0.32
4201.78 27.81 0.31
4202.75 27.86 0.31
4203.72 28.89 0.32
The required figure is 3.5 angstrom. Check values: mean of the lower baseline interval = 28.2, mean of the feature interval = 25.5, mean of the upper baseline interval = 28.7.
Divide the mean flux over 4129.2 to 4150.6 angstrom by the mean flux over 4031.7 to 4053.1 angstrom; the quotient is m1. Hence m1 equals 1.0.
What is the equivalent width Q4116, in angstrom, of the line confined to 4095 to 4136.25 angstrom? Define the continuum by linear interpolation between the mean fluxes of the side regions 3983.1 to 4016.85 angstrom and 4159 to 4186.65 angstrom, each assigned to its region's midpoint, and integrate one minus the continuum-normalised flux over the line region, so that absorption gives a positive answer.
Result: 3.2 angstrom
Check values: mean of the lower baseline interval 28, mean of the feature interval 26.3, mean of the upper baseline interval 28.7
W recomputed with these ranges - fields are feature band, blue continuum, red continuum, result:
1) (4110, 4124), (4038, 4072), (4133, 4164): 0.3 angstrom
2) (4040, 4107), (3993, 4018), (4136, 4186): 3.6 angstrom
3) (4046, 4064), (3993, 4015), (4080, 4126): -0.7 angstrom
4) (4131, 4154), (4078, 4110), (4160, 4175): -1.0 angstrom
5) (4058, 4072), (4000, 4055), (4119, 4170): 0.2 angstrom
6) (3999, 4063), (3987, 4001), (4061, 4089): -1.2 angstrom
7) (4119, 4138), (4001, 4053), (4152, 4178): 0.1 angstrom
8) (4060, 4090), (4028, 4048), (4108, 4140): 0.2 angstrom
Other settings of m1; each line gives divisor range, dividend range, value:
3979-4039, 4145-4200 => 1.02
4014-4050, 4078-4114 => 0.91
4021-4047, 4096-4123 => 0.90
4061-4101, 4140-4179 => 1.05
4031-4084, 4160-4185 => 1.02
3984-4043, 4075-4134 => 0.94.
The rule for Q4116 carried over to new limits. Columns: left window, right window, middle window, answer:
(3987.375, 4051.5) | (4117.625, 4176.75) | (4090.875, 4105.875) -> 2.9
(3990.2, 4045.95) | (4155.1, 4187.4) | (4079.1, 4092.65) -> 0.1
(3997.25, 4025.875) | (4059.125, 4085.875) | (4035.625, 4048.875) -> -0.2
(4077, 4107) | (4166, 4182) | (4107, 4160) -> -2.9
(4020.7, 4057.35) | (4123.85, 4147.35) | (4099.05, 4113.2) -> 2.7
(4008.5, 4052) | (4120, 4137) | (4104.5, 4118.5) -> 0.5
